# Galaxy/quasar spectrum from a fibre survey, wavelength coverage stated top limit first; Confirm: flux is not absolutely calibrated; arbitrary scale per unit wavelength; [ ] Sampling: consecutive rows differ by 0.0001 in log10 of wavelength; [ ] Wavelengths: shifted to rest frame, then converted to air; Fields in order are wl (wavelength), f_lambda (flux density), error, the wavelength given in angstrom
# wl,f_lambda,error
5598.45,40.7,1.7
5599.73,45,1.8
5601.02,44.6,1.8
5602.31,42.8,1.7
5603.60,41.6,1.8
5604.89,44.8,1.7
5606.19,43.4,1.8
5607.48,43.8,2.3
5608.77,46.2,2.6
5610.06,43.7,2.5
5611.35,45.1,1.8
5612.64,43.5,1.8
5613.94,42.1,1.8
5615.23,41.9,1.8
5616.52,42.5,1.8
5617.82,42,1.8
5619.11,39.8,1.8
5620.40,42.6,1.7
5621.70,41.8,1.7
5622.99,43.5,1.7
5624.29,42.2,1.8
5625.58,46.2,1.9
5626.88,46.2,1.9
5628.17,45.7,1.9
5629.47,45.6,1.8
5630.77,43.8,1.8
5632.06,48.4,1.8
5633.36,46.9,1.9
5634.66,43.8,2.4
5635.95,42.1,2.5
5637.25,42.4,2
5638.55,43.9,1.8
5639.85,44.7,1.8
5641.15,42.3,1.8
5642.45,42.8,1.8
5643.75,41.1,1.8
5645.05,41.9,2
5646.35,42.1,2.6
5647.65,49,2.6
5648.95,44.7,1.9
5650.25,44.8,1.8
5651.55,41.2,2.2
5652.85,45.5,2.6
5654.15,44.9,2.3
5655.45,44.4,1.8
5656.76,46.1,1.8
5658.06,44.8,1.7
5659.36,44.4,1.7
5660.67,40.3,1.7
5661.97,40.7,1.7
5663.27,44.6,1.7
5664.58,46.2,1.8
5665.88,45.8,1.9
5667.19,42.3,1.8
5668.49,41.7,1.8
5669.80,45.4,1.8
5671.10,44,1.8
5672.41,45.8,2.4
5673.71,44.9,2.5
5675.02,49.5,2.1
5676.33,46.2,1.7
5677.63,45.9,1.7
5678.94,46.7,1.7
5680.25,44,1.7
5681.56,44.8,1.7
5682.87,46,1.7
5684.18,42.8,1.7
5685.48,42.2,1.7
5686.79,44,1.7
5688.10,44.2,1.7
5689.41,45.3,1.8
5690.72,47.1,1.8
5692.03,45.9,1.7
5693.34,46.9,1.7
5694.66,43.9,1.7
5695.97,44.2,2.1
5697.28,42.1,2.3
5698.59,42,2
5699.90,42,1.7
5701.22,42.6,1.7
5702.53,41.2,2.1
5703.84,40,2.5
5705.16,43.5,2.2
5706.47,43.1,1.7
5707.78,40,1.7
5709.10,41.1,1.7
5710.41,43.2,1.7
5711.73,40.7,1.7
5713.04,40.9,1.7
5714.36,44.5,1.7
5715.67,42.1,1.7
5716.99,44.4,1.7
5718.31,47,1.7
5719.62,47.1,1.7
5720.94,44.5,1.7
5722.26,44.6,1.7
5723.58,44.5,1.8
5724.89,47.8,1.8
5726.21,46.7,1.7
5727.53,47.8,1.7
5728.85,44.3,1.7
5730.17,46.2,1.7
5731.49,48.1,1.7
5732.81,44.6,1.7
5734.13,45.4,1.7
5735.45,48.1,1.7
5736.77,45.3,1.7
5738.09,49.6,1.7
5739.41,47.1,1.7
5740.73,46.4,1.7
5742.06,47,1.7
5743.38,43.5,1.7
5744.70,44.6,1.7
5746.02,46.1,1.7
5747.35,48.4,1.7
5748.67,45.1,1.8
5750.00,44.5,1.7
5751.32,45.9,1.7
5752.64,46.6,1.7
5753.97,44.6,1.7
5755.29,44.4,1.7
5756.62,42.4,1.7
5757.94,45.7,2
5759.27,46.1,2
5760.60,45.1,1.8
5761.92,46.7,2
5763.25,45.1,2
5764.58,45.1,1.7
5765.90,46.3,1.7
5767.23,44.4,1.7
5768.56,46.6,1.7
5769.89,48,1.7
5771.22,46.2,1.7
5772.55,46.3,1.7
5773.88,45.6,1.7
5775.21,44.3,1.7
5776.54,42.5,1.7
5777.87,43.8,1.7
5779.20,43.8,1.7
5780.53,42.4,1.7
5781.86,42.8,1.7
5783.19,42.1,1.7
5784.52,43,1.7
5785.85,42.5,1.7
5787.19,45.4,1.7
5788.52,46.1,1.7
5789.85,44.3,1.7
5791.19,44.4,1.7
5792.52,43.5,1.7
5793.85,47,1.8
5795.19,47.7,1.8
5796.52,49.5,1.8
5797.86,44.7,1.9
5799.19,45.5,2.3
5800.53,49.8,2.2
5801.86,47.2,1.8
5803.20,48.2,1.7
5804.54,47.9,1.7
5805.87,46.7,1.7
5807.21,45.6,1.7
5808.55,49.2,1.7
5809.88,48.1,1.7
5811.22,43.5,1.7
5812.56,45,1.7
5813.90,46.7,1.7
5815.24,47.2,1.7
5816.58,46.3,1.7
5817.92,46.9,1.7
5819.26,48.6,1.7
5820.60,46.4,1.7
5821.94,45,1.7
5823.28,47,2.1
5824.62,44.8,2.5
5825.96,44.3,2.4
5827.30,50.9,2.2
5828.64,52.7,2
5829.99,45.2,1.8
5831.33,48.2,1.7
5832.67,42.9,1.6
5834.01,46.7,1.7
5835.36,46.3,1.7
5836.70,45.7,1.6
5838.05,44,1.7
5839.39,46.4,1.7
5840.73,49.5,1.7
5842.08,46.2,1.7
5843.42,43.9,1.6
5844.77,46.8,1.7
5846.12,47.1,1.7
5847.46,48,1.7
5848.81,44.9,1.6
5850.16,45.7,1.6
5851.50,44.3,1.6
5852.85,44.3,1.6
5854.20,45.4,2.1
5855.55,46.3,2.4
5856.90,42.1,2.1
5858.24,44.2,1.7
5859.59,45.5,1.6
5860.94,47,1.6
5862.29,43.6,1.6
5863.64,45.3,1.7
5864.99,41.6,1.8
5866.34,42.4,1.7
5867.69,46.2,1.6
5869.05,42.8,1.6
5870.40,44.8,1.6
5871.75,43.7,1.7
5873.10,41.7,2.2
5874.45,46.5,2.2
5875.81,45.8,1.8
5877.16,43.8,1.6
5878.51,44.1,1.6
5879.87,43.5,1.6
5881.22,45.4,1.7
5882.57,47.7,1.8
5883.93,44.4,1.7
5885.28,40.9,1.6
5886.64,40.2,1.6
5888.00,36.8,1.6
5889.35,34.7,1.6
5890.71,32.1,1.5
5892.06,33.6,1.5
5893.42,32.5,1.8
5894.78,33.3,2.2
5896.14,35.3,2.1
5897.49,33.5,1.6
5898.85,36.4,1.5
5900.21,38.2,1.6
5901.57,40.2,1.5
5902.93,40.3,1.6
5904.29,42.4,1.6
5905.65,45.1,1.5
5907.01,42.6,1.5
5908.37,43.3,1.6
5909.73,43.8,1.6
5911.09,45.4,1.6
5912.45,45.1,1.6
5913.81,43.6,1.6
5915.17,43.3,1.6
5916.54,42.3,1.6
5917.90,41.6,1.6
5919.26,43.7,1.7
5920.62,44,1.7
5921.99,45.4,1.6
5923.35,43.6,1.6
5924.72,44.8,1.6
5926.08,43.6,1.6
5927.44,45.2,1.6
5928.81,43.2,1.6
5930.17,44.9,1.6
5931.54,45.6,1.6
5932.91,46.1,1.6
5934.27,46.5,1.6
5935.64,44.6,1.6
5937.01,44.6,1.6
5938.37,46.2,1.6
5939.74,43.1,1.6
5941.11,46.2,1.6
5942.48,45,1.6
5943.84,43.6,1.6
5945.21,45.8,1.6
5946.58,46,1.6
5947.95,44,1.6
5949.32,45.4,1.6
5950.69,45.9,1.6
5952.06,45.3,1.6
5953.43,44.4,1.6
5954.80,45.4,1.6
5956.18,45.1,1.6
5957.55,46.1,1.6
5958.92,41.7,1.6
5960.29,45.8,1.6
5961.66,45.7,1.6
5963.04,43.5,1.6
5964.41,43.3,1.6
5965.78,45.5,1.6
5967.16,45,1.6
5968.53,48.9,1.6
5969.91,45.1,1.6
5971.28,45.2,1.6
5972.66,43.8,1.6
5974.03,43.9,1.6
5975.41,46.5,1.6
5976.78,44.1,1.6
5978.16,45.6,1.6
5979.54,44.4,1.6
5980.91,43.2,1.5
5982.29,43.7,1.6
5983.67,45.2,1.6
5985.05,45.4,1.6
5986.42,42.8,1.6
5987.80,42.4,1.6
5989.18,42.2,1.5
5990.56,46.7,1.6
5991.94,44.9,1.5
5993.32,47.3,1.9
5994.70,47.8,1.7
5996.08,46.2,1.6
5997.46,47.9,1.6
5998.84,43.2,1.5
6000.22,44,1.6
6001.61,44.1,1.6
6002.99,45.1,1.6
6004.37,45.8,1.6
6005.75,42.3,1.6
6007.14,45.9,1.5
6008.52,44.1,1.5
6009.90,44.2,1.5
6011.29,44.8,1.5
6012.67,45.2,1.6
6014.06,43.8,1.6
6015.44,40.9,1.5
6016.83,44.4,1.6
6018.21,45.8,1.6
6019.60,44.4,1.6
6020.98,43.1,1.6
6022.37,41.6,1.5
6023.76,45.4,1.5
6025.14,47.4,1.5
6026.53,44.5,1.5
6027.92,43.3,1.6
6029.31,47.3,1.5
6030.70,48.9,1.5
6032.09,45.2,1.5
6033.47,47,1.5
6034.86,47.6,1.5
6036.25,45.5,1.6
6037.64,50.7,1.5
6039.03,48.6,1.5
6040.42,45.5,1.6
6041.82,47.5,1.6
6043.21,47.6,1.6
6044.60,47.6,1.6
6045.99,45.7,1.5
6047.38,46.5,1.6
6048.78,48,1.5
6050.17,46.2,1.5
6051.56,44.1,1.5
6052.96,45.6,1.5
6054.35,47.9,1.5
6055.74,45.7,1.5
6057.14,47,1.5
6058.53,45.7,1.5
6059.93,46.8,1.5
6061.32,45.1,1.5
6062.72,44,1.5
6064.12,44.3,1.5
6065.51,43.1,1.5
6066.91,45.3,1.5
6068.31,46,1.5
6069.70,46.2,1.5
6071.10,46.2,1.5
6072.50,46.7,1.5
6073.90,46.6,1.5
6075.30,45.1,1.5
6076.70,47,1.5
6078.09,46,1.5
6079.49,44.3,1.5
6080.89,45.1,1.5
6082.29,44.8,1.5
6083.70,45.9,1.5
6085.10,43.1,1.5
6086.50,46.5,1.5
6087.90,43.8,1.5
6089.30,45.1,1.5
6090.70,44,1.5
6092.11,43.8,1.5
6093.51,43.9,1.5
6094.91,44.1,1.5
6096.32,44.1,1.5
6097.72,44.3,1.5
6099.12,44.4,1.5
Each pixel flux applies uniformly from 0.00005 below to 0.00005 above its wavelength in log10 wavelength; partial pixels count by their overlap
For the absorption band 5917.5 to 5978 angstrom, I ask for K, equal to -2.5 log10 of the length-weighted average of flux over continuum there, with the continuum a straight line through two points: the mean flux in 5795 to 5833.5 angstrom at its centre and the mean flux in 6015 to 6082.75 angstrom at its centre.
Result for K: 0.03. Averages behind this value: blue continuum 47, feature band 44.9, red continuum 45.8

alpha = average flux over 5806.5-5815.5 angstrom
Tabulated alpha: 46.4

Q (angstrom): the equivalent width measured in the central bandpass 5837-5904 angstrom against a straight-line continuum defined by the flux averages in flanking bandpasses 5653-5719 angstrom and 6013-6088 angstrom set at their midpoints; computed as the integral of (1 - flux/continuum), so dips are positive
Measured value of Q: 3.46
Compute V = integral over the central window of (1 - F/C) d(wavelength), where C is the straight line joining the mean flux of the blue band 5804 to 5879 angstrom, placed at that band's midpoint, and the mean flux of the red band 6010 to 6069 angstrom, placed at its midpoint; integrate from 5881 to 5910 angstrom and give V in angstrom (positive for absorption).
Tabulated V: 4.2 angstrom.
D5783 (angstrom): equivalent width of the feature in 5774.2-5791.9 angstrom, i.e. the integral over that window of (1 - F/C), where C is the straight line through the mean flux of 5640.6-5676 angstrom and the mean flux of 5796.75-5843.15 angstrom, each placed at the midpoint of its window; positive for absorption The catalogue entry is 0.9 angstrom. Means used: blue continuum 44.1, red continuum 46.7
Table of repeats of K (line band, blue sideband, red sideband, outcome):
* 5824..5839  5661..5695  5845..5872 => -0.041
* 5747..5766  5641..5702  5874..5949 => -0.044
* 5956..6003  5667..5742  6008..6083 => 0.014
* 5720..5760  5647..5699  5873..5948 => -0.045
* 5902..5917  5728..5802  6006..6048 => 0.055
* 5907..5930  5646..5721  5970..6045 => 0.025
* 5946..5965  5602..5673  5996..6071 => 0.009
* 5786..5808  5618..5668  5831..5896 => -0.068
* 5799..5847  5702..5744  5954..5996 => -0.047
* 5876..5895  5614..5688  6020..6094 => 0.134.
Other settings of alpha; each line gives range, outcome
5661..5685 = 44.8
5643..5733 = 44.2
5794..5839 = 46.8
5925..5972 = 45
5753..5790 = 44.7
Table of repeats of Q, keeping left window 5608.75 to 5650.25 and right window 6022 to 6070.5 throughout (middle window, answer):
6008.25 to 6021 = 0.5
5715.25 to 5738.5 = -0.9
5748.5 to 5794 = -0.2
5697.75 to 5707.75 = 0.5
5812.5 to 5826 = -0.5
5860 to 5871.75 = 0.2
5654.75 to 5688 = -0.4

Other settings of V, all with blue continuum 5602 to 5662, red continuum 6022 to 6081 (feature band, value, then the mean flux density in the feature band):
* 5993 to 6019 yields 0.6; 44.8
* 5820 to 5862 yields -1.0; 46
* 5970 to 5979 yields 0.2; 44.9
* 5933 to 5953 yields 0.1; 45.2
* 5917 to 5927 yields 0.3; 43.9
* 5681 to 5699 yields -0.1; 44.4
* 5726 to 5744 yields -0.9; 46.4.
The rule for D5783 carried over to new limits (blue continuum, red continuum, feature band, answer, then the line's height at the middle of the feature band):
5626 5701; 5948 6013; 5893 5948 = 2.4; 44.8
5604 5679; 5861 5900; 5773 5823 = -4.4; 42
